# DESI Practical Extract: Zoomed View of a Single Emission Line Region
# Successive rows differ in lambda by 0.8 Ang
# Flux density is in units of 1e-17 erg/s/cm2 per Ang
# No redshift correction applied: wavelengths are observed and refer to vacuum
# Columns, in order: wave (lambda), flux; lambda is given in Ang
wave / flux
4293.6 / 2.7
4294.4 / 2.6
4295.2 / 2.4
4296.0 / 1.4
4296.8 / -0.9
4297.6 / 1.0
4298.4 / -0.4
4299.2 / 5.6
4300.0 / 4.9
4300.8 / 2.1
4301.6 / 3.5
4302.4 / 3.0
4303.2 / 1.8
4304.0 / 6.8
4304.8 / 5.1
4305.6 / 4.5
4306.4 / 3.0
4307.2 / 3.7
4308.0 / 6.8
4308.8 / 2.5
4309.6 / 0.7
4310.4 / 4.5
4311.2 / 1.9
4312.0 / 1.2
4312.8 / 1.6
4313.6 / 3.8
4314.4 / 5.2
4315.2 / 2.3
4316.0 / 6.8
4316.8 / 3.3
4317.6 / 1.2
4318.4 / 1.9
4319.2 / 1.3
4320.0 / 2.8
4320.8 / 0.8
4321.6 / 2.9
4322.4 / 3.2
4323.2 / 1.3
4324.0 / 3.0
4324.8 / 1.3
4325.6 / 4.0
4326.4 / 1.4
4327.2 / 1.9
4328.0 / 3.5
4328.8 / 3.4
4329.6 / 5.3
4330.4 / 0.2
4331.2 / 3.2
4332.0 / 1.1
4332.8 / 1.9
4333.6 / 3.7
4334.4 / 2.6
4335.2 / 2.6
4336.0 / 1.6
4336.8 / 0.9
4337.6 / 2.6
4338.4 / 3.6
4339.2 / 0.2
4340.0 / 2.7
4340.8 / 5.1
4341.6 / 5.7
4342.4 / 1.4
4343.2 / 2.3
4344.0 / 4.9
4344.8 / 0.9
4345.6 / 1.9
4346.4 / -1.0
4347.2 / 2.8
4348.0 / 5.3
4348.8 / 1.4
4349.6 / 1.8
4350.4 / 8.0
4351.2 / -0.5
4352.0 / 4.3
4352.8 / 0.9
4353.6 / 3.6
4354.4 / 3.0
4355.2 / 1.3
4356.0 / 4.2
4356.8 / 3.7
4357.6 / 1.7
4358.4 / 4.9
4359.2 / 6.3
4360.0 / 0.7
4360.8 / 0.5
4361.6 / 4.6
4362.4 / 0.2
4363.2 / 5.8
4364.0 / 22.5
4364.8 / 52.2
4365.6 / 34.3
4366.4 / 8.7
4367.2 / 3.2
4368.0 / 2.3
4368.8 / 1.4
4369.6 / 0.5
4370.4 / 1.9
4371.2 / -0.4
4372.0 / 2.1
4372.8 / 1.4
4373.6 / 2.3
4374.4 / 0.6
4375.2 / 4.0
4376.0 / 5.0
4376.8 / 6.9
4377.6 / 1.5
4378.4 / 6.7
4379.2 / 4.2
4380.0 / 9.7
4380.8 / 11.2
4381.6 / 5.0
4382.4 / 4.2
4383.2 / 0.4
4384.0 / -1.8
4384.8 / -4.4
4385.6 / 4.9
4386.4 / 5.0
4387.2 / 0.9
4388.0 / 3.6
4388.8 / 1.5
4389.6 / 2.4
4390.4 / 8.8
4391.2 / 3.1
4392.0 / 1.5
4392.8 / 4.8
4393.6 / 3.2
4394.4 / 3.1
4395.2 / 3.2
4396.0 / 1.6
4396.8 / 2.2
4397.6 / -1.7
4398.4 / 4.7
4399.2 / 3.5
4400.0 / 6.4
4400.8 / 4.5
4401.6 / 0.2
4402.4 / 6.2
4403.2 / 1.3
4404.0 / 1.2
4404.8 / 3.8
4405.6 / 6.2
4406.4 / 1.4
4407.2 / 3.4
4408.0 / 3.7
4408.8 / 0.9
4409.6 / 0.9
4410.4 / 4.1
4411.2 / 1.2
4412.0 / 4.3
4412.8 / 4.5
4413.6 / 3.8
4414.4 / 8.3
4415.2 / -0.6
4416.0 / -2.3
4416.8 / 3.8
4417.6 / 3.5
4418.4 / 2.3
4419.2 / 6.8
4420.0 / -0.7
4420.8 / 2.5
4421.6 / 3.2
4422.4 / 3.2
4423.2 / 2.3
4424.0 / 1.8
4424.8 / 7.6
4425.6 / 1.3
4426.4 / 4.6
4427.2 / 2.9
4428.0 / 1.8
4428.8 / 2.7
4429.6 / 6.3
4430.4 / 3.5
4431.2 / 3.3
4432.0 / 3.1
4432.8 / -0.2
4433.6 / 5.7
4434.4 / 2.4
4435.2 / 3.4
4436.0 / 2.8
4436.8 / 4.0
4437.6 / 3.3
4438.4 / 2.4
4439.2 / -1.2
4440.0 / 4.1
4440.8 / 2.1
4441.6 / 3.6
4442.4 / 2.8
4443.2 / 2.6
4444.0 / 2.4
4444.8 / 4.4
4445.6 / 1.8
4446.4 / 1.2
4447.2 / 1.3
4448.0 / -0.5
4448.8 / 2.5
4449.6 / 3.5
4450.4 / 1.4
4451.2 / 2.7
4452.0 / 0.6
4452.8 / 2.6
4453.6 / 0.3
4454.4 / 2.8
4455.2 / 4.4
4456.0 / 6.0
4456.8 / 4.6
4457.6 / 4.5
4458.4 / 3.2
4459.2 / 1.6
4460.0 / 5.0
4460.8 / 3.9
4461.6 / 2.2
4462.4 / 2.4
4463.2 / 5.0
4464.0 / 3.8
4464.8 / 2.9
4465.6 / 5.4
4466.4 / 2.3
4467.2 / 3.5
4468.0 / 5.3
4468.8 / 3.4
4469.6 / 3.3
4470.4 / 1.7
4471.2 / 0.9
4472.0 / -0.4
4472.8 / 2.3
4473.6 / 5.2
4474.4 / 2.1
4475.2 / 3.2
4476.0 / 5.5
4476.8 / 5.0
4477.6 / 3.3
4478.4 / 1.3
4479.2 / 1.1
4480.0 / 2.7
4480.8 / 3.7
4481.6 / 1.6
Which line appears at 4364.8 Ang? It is H-gamma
